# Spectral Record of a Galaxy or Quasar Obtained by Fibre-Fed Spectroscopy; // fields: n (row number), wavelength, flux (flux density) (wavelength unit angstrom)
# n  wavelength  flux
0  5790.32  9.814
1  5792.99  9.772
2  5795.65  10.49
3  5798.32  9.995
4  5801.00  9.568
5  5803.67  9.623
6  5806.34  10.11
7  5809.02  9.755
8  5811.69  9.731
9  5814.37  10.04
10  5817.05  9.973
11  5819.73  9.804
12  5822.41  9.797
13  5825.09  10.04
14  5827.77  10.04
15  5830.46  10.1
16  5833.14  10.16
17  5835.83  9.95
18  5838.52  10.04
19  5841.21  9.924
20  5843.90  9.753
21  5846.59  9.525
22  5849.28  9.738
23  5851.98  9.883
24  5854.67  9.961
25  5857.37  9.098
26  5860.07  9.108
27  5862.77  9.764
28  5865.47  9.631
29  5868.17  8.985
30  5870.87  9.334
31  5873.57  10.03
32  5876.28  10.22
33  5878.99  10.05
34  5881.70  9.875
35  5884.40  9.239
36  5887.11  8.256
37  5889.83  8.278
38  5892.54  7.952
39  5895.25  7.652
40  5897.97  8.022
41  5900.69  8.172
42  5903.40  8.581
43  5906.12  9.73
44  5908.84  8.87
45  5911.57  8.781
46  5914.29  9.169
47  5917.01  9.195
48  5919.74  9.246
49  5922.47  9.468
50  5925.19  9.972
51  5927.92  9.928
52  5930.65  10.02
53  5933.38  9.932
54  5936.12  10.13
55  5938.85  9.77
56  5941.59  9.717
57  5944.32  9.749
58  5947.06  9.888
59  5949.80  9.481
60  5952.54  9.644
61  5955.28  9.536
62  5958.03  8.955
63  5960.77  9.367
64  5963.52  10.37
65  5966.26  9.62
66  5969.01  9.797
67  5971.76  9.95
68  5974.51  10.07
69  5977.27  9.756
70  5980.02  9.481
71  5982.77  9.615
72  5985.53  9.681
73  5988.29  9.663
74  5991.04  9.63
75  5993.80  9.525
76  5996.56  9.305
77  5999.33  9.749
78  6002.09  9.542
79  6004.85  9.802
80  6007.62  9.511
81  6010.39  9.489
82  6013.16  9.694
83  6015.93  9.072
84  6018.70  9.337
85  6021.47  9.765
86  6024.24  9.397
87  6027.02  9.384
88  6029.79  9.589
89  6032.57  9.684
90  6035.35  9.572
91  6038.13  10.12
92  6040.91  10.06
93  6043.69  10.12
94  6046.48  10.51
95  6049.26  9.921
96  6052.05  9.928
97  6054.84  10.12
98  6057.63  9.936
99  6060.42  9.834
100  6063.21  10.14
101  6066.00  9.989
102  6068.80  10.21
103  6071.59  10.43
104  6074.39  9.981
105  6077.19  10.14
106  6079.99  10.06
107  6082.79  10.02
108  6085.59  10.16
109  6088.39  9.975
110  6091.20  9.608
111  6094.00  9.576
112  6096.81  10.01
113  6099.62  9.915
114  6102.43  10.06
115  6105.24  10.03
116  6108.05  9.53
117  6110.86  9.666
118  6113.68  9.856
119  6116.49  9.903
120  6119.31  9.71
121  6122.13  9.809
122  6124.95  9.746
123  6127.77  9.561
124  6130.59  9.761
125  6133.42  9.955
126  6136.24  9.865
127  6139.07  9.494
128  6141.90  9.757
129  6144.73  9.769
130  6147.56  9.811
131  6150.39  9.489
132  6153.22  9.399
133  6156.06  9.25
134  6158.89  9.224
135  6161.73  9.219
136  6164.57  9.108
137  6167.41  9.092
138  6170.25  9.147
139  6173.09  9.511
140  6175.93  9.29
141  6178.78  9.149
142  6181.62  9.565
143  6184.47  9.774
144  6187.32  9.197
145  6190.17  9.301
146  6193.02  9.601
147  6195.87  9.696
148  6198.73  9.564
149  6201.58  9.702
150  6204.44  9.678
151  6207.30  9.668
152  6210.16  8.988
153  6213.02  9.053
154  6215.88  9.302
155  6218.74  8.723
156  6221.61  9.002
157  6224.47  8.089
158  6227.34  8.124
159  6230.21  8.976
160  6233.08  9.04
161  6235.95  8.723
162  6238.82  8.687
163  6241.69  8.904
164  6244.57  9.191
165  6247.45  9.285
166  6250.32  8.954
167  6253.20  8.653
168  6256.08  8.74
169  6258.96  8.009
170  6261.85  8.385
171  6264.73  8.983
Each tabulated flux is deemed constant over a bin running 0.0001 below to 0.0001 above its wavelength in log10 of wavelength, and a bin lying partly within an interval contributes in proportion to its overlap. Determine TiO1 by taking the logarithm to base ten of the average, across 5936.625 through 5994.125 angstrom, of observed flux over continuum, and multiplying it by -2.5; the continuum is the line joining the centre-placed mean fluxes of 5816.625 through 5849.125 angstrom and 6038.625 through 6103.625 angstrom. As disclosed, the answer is 0.03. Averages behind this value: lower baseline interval 9.92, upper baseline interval 10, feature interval 9.69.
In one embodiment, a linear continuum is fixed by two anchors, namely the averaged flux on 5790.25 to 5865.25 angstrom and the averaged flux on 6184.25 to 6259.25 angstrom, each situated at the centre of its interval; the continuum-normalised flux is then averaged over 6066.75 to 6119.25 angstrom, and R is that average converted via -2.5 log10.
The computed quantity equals -0.071 mag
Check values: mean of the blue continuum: 9.84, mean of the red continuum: 9.06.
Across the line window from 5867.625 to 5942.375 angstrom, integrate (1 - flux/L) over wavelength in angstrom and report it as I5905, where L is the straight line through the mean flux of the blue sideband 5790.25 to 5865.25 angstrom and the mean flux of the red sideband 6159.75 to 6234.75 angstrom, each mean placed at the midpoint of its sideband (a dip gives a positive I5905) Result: 3.6 angstrom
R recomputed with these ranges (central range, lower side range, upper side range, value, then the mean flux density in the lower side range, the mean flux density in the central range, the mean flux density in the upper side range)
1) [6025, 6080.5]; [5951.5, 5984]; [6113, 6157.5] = -0.03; 9.68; 9.98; 9.69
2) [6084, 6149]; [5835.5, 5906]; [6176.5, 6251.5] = -0.07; 9.27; 9.81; 9.15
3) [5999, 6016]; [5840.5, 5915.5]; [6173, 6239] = -0.04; 9.19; 9.58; 9.19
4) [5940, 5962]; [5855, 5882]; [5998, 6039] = 0.01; 9.61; 9.55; 9.57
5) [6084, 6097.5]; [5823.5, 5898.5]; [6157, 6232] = -0.06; 9.47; 9.86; 9.22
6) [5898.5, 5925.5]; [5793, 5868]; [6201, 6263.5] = 0.07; 9.82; 9.05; 8.89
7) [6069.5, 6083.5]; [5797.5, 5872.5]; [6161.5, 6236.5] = -0.08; 9.76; 10.1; 9.2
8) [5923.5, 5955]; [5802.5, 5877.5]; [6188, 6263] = -0.03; 9.79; 9.83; 9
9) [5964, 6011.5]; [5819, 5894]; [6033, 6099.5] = 0.02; 9.59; 9.67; 10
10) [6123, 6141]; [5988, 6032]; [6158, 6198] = -0.04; 9.53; 9.73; 9.35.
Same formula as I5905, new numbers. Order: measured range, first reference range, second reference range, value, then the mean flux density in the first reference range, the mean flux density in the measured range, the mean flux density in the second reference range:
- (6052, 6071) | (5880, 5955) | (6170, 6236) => -1.7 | 9.22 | 10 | 9.21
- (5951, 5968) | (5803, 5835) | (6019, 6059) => 0.5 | 9.94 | 9.59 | 9.85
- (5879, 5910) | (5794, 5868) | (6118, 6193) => 3.5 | 9.82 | 8.67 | 9.5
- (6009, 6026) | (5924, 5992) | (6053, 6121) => 0.7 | 9.75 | 9.46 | 9.95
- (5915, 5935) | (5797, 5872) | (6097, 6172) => 0.1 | 9.77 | 9.67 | 9.63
